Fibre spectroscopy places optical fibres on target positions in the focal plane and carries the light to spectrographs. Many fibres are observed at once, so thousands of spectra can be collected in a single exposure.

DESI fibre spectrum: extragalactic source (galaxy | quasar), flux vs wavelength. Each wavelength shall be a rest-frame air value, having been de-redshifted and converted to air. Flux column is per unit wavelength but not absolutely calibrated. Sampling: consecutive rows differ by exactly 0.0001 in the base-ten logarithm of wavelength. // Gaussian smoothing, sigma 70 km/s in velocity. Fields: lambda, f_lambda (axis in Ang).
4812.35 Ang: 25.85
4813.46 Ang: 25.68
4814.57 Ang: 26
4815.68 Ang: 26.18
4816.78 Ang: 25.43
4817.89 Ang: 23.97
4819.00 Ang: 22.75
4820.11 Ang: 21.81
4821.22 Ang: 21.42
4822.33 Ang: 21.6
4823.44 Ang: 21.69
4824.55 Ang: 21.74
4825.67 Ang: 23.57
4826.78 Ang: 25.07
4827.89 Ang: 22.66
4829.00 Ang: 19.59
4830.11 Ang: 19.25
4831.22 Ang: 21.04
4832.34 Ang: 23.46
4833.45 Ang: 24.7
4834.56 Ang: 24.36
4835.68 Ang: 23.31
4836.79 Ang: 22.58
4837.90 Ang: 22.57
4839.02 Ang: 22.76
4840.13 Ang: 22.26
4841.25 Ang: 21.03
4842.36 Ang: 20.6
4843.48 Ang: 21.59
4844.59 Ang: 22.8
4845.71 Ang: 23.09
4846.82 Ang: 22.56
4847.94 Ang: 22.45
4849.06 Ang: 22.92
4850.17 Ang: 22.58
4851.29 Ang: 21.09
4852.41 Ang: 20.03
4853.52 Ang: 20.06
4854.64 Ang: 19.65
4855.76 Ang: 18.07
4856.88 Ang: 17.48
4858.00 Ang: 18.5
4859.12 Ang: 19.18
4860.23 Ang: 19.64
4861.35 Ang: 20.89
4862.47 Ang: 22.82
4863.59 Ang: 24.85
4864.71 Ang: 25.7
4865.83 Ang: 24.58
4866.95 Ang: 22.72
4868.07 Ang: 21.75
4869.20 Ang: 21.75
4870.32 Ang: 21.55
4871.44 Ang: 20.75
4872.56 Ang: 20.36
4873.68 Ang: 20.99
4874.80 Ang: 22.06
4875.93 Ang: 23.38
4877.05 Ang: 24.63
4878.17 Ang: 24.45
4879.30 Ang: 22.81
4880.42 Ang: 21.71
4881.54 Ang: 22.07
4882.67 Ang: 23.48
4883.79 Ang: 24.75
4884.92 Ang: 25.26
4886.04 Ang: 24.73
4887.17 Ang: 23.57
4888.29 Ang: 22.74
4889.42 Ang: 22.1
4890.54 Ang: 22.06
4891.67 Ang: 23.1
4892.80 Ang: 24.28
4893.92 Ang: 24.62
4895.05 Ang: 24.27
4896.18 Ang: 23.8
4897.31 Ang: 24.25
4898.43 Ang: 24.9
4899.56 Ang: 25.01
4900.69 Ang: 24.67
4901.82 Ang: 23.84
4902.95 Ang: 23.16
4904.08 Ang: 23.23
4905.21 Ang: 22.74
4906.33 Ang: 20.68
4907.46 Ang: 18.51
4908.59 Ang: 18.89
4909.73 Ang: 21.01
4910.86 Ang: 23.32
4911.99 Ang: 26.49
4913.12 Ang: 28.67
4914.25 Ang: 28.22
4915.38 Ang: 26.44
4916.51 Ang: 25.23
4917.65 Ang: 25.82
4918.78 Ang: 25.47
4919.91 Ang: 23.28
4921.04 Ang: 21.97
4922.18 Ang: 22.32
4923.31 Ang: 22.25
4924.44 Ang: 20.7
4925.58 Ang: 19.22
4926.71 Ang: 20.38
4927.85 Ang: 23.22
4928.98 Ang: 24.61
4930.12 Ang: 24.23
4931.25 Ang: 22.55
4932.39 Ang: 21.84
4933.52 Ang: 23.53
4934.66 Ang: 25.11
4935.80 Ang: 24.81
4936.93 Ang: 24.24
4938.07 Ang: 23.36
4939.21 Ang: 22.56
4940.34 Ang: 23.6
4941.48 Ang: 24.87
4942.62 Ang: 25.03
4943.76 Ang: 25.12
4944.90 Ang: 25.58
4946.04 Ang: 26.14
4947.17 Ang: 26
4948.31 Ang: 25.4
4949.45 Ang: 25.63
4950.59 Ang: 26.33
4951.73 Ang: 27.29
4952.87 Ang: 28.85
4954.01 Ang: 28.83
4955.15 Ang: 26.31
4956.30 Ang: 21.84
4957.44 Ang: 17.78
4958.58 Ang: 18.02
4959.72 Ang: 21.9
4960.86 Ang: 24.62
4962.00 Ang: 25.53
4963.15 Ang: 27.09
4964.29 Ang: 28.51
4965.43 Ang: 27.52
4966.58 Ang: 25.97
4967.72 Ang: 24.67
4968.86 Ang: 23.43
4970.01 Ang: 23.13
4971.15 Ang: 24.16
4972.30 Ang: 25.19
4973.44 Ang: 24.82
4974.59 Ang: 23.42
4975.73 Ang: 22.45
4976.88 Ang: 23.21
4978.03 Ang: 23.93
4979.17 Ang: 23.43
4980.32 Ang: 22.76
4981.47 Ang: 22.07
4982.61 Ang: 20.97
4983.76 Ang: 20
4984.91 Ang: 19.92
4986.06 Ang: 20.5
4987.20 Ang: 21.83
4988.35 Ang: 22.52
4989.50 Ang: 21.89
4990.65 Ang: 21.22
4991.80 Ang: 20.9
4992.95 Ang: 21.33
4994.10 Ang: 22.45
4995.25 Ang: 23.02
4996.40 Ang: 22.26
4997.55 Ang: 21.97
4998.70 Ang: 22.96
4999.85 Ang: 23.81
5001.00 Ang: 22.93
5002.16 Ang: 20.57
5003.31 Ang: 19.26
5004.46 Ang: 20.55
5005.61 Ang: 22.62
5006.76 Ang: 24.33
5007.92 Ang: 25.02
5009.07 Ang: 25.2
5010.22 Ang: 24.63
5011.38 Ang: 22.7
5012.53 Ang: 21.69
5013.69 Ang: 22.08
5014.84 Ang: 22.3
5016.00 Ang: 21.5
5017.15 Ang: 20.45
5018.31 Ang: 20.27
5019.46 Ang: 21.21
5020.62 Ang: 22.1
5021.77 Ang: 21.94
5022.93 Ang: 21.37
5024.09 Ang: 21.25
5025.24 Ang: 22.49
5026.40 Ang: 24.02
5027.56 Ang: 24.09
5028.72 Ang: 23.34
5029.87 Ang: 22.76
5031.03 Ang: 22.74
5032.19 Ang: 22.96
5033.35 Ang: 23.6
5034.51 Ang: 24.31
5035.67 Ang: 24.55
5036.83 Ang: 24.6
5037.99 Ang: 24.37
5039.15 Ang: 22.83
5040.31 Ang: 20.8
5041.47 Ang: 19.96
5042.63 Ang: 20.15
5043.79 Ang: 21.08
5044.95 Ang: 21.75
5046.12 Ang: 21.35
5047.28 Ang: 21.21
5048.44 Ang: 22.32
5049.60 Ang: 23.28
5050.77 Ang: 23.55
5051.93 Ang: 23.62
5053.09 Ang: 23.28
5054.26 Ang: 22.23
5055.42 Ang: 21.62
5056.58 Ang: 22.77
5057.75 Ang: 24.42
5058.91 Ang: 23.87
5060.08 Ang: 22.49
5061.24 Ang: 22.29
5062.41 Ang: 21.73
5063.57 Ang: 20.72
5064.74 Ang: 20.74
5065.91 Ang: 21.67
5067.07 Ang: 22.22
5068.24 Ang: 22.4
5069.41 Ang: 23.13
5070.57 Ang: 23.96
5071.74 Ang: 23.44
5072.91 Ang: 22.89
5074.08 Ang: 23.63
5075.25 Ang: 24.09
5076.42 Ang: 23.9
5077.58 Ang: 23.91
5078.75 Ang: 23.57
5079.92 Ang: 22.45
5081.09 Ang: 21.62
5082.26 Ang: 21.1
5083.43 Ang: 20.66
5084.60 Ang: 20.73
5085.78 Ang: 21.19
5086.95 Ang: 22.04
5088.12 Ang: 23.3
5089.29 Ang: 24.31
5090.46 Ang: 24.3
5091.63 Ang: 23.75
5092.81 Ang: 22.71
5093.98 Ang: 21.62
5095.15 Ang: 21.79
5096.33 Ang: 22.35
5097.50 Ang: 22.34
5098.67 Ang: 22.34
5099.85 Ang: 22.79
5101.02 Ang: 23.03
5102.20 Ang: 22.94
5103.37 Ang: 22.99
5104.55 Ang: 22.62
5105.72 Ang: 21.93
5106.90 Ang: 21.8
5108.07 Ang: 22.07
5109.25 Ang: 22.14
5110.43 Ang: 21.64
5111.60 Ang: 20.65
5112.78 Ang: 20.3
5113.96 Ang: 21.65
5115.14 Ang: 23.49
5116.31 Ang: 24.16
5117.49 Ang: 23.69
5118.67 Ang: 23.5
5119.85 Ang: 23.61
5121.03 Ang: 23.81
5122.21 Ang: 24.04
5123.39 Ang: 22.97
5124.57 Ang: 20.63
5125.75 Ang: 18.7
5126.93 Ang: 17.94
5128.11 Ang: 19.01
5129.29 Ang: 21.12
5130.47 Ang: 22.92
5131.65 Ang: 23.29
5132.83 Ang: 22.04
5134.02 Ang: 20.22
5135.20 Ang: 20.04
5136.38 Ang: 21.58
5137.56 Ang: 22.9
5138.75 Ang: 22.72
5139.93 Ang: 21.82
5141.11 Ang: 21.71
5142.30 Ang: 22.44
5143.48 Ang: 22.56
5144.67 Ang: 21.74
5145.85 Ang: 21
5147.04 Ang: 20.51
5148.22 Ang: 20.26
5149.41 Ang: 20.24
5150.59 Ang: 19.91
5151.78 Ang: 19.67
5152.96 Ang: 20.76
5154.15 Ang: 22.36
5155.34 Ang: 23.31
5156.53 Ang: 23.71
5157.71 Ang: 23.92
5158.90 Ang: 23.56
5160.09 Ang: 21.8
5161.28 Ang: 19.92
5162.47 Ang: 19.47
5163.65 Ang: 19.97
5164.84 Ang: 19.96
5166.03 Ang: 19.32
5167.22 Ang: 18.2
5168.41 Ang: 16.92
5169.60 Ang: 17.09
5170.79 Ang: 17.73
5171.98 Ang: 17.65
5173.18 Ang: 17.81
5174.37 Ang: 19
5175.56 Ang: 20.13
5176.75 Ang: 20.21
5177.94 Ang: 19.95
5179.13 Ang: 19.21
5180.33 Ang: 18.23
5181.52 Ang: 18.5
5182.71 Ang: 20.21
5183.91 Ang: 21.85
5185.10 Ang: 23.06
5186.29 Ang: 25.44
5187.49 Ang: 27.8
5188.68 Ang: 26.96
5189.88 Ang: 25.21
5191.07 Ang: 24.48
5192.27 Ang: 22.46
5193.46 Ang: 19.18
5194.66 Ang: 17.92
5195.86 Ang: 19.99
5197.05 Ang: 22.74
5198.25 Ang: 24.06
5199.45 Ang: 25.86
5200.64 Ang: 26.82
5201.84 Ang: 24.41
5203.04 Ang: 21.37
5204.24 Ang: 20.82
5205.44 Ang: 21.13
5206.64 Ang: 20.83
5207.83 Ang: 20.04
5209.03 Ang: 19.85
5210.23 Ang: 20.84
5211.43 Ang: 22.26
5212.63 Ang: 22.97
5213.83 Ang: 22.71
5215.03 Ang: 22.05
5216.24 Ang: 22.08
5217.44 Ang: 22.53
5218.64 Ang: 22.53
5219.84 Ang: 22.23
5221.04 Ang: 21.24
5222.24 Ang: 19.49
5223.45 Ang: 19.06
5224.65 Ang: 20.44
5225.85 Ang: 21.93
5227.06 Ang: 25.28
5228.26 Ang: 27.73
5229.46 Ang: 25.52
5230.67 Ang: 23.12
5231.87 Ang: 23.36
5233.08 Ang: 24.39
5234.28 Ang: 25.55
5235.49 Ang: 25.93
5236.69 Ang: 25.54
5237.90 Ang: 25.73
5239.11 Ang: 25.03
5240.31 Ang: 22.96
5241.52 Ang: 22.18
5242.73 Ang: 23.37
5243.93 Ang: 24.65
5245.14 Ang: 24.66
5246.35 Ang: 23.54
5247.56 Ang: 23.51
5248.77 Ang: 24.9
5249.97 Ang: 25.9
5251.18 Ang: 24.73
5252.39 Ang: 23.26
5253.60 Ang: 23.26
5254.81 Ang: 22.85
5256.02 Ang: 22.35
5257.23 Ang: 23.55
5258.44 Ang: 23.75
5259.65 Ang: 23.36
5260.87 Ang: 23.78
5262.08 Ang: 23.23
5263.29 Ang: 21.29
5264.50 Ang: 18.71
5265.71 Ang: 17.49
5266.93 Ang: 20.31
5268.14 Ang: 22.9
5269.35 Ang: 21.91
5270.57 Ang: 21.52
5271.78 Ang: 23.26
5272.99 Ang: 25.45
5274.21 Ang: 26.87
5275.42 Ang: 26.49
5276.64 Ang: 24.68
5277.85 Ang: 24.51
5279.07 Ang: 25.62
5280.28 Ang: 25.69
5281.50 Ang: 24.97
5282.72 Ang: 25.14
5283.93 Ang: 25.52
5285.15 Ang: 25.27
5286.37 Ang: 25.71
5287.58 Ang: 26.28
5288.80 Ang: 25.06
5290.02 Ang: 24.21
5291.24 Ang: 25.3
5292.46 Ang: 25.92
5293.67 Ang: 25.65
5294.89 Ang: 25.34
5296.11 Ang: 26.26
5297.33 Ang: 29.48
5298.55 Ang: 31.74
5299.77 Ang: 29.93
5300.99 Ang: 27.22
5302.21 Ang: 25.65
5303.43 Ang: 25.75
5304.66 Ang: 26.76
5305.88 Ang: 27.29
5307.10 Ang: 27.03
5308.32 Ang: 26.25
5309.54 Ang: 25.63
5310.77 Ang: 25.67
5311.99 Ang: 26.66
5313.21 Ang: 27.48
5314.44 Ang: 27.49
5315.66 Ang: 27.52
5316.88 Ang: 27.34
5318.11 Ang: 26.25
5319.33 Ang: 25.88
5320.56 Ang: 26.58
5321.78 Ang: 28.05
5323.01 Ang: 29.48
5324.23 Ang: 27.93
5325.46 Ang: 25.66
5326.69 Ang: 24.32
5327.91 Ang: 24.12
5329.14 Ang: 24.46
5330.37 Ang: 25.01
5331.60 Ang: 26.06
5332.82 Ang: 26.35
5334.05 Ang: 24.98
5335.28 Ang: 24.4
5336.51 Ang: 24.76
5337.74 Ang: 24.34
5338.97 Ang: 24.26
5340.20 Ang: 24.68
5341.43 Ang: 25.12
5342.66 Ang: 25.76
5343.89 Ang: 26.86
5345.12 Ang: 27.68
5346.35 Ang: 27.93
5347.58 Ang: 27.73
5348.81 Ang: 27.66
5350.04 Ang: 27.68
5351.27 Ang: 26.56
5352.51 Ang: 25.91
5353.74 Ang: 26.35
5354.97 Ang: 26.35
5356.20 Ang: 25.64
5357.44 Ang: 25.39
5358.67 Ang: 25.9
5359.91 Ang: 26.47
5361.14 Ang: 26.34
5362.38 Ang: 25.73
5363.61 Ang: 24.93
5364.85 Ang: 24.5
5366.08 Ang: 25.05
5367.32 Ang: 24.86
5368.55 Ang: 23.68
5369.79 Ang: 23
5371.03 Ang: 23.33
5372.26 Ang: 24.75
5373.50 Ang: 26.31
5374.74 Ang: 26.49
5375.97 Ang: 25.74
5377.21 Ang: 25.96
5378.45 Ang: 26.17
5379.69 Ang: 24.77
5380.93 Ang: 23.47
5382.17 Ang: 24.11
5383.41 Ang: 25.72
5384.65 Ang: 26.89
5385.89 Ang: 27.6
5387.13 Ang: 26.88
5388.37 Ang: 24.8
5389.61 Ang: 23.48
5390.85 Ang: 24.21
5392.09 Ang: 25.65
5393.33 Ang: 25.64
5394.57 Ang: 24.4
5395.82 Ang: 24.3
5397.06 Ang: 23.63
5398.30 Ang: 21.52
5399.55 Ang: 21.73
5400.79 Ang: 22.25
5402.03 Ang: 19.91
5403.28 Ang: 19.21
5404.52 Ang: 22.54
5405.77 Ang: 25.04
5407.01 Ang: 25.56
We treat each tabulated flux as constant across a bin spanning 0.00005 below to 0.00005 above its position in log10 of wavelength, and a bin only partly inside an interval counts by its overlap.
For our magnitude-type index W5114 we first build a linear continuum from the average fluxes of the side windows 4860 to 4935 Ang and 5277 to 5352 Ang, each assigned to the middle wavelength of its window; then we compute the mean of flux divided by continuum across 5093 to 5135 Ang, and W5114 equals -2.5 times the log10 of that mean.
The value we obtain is 0.13 mag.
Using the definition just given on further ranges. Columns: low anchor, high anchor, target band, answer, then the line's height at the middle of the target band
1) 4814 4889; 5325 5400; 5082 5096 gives 0.07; 23.7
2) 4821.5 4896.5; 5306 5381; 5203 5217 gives 0.16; 24.9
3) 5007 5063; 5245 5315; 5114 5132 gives 0.06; 23.4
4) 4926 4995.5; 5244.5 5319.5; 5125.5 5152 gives 0.16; 24.4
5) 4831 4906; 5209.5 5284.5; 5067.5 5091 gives 0.01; 23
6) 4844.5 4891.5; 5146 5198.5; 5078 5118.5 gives -0.06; 21.2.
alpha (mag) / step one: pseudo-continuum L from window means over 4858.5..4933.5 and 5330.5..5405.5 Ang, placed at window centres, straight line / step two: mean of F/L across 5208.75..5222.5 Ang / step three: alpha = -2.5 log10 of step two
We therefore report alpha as 0.122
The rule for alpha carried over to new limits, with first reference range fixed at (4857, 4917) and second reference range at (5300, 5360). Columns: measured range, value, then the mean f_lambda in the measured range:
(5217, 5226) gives 0.203 mag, 21.1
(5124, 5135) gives 0.201 mag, 20.6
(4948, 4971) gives -0.059 mag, 24.9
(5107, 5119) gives 0.112 mag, 22.3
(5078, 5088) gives 0.128 mag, 21.8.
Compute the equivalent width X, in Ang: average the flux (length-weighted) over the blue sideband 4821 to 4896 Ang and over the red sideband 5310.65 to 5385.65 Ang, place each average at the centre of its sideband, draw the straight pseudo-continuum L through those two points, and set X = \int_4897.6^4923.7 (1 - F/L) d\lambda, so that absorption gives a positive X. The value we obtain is -1.3 Ang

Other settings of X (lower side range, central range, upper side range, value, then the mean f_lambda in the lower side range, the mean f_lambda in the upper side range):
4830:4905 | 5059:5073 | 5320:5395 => 0.85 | 22.5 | 25.7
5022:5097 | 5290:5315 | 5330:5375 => -1.73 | 22.6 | 25.6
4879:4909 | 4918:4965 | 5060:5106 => -2.13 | 23.2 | 22.5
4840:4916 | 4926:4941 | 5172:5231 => -0.56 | 22.6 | 22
